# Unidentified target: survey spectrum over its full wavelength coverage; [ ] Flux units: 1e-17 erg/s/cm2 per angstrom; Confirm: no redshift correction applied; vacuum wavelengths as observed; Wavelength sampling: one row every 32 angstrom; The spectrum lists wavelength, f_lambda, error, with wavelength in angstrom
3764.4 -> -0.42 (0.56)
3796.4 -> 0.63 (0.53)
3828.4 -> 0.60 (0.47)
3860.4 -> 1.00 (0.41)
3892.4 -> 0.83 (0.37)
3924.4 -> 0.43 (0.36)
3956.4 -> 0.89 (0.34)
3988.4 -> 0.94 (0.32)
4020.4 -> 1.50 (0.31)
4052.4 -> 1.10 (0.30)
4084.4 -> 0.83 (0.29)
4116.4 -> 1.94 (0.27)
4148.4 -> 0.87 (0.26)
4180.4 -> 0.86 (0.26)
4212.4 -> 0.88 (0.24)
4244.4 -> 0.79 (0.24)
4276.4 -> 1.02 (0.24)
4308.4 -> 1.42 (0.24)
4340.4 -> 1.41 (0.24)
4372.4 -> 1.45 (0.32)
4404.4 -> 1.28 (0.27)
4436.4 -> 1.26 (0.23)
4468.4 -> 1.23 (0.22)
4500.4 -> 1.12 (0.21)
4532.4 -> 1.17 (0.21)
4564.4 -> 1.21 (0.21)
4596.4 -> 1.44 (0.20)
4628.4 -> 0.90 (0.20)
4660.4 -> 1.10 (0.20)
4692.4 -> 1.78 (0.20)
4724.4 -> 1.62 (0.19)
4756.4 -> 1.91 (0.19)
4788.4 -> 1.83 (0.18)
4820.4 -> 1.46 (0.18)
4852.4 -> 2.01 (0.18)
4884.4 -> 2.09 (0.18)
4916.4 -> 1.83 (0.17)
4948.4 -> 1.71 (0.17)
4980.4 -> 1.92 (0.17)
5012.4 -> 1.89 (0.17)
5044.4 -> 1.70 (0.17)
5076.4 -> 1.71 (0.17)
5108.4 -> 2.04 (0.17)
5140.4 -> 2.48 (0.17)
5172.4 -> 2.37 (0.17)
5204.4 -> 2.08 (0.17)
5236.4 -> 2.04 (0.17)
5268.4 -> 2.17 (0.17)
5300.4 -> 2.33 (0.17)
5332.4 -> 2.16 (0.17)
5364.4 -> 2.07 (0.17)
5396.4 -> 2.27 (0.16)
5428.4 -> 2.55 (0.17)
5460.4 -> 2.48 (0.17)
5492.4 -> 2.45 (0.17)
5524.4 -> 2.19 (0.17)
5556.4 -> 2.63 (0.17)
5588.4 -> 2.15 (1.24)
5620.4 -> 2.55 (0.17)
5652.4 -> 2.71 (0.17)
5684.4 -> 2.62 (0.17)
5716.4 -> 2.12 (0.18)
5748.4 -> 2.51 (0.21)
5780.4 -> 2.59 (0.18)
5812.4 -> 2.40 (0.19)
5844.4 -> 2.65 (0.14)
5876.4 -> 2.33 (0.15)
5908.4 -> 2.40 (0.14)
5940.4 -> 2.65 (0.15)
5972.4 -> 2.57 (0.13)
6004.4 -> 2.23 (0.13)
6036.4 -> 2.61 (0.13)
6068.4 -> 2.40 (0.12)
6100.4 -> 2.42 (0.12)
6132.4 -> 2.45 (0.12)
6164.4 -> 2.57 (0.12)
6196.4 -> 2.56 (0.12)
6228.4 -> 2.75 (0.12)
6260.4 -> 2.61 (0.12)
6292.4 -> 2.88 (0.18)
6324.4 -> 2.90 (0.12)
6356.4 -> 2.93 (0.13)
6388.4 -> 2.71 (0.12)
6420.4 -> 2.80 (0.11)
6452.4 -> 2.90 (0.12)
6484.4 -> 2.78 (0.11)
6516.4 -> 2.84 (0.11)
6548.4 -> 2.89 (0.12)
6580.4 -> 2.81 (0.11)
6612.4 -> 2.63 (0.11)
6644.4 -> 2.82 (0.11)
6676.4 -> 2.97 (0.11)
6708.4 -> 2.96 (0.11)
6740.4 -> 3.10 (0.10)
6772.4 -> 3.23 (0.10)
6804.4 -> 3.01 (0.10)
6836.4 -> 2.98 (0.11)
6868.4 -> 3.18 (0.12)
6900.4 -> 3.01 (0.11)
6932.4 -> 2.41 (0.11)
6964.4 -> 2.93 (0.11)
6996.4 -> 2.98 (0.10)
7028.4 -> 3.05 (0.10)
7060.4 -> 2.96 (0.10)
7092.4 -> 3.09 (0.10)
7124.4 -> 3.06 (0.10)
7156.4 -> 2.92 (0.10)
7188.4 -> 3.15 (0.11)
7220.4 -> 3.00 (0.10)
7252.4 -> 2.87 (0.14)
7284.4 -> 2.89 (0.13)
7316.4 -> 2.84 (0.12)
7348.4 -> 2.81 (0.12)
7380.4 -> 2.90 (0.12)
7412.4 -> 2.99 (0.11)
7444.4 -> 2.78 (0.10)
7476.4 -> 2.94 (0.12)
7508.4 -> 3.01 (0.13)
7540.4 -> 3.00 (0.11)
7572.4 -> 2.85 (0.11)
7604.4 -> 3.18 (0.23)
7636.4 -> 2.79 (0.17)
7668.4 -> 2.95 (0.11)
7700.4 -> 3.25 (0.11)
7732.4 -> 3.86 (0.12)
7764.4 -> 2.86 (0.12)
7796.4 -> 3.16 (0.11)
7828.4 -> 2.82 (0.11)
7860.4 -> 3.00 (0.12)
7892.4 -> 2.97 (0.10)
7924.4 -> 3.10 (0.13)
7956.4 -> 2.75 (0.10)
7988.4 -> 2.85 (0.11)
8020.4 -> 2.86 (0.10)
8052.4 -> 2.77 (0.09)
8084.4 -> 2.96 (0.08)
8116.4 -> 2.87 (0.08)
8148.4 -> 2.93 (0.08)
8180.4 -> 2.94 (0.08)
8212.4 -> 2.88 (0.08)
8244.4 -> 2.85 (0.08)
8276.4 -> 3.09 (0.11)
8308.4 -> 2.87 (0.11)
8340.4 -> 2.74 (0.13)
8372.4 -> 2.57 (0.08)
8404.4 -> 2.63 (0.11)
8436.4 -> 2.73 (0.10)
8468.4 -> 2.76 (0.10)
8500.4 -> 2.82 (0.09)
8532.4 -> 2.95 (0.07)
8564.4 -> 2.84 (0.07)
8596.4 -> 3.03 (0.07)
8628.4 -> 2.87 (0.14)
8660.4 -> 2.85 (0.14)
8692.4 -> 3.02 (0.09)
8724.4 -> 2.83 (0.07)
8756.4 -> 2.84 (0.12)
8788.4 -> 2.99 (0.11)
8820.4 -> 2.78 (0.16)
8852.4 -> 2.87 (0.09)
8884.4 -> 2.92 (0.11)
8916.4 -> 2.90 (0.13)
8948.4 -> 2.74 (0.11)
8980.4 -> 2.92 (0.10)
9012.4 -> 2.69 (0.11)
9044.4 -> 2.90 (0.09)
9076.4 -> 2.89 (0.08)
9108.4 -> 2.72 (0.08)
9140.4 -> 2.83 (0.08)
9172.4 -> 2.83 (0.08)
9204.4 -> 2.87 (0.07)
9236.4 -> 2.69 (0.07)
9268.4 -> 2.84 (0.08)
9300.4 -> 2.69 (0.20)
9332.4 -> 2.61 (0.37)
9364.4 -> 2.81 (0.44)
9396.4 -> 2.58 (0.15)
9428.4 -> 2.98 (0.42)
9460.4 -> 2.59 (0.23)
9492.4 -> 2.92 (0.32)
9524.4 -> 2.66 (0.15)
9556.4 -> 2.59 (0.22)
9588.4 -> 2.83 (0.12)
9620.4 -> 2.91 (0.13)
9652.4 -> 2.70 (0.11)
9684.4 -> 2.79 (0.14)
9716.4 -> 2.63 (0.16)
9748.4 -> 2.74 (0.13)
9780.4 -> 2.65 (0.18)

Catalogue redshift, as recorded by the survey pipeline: 0.18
